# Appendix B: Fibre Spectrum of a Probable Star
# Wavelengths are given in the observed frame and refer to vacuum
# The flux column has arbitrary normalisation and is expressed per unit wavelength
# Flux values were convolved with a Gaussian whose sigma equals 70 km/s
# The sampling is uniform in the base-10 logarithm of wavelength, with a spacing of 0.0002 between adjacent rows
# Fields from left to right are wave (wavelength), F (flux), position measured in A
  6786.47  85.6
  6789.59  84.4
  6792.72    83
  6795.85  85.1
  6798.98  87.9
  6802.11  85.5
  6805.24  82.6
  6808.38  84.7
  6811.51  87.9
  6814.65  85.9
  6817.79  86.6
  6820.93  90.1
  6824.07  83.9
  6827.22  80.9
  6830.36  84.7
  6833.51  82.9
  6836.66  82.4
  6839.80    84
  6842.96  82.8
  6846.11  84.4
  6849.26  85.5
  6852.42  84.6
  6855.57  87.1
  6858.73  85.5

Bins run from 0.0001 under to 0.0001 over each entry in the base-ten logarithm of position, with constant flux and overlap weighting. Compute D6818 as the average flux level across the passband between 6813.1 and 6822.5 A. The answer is 87.5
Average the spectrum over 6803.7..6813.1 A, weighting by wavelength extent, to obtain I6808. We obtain 85.1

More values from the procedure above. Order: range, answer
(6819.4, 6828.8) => 84.9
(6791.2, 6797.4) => 84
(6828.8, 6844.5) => 83.3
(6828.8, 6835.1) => 83.7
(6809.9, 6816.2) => 86.9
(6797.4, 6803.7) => 86.8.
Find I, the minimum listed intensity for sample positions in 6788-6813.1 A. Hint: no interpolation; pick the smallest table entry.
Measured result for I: 82.6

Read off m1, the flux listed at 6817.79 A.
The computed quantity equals 86.6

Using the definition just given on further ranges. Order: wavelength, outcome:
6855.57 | 87.1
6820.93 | 90.1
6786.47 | 85.6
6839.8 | 84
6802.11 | 85.5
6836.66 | 82.4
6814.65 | 85.9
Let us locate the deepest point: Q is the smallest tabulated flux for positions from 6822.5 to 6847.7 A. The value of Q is 80.9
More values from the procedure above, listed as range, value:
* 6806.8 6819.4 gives 84.7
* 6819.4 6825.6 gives 83.9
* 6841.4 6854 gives 82.8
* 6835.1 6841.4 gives 82.4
